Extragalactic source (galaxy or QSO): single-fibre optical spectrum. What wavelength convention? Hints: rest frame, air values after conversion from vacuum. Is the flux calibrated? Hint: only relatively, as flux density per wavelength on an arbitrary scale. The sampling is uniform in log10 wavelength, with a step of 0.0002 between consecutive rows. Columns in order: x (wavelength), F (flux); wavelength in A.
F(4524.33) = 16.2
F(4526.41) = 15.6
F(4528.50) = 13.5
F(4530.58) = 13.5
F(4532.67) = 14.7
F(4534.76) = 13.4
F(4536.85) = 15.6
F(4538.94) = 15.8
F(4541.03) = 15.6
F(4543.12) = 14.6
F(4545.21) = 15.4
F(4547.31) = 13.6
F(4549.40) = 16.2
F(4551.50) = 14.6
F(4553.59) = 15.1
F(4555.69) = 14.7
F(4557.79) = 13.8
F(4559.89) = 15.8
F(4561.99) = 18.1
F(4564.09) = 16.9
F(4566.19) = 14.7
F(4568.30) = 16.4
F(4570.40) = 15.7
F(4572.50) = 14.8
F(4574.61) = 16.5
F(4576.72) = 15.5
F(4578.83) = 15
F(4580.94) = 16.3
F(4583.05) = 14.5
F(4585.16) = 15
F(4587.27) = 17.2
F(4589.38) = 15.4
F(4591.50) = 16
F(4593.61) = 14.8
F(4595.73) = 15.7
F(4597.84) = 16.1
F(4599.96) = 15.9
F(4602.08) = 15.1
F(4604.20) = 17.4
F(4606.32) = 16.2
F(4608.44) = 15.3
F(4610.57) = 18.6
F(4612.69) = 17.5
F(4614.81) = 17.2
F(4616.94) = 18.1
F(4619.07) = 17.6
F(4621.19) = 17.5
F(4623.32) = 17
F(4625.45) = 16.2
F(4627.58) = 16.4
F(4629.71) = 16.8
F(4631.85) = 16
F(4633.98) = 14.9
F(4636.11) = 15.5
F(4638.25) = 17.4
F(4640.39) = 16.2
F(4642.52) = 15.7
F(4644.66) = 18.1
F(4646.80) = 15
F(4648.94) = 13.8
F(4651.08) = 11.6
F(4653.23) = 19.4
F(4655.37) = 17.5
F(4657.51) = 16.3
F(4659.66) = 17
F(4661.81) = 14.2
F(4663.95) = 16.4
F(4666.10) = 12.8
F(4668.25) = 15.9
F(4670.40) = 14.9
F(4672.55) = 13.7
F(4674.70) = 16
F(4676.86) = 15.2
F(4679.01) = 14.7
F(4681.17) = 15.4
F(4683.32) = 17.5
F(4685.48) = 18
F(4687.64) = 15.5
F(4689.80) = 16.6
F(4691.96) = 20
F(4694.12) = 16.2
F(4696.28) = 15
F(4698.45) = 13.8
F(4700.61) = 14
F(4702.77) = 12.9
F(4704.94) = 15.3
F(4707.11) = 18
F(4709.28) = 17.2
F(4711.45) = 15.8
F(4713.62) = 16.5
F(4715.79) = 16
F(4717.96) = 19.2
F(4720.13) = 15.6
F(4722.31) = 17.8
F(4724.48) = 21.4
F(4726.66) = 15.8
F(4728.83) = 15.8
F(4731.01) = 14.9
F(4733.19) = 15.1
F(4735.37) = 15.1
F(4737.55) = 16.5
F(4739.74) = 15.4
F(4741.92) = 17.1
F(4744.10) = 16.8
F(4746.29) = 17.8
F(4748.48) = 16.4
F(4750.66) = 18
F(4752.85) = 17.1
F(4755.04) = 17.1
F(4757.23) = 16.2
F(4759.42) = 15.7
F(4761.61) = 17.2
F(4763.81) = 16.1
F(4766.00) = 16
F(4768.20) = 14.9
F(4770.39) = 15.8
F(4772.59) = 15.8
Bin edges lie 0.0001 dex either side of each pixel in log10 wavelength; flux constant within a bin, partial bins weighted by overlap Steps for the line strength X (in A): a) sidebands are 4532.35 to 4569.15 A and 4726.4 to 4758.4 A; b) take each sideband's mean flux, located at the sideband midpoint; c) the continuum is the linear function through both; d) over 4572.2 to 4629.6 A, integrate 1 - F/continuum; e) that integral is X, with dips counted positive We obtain -2.6 A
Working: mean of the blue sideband 15.3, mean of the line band 16.3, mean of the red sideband 16.4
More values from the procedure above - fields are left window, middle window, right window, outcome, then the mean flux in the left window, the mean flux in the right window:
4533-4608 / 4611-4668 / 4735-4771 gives -1.38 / 15.5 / 16.5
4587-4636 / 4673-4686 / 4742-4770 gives 0.46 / 16.4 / 16.6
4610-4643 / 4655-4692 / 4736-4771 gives 1.86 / 16.8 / 16.5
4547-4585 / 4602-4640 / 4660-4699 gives -2.80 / 15.5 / 15.7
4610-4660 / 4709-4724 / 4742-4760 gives -0.20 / 16.5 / 16.9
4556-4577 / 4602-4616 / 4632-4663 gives -0.91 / 15.8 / 15.9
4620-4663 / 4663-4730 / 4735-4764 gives 1.26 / 16.1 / 16.7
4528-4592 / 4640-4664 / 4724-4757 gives 0.07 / 15.3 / 16.6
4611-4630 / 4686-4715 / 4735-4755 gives 1.68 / 17.2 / 16.8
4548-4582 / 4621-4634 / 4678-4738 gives -0.45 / 15.6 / 16.3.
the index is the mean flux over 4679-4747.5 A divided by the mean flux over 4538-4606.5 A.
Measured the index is 1.05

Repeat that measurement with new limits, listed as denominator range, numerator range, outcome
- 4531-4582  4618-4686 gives 1.04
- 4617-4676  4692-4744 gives 1.02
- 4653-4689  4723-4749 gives 1.04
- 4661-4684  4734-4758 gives 1.10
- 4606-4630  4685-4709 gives 0.93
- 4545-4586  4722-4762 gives 1.08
